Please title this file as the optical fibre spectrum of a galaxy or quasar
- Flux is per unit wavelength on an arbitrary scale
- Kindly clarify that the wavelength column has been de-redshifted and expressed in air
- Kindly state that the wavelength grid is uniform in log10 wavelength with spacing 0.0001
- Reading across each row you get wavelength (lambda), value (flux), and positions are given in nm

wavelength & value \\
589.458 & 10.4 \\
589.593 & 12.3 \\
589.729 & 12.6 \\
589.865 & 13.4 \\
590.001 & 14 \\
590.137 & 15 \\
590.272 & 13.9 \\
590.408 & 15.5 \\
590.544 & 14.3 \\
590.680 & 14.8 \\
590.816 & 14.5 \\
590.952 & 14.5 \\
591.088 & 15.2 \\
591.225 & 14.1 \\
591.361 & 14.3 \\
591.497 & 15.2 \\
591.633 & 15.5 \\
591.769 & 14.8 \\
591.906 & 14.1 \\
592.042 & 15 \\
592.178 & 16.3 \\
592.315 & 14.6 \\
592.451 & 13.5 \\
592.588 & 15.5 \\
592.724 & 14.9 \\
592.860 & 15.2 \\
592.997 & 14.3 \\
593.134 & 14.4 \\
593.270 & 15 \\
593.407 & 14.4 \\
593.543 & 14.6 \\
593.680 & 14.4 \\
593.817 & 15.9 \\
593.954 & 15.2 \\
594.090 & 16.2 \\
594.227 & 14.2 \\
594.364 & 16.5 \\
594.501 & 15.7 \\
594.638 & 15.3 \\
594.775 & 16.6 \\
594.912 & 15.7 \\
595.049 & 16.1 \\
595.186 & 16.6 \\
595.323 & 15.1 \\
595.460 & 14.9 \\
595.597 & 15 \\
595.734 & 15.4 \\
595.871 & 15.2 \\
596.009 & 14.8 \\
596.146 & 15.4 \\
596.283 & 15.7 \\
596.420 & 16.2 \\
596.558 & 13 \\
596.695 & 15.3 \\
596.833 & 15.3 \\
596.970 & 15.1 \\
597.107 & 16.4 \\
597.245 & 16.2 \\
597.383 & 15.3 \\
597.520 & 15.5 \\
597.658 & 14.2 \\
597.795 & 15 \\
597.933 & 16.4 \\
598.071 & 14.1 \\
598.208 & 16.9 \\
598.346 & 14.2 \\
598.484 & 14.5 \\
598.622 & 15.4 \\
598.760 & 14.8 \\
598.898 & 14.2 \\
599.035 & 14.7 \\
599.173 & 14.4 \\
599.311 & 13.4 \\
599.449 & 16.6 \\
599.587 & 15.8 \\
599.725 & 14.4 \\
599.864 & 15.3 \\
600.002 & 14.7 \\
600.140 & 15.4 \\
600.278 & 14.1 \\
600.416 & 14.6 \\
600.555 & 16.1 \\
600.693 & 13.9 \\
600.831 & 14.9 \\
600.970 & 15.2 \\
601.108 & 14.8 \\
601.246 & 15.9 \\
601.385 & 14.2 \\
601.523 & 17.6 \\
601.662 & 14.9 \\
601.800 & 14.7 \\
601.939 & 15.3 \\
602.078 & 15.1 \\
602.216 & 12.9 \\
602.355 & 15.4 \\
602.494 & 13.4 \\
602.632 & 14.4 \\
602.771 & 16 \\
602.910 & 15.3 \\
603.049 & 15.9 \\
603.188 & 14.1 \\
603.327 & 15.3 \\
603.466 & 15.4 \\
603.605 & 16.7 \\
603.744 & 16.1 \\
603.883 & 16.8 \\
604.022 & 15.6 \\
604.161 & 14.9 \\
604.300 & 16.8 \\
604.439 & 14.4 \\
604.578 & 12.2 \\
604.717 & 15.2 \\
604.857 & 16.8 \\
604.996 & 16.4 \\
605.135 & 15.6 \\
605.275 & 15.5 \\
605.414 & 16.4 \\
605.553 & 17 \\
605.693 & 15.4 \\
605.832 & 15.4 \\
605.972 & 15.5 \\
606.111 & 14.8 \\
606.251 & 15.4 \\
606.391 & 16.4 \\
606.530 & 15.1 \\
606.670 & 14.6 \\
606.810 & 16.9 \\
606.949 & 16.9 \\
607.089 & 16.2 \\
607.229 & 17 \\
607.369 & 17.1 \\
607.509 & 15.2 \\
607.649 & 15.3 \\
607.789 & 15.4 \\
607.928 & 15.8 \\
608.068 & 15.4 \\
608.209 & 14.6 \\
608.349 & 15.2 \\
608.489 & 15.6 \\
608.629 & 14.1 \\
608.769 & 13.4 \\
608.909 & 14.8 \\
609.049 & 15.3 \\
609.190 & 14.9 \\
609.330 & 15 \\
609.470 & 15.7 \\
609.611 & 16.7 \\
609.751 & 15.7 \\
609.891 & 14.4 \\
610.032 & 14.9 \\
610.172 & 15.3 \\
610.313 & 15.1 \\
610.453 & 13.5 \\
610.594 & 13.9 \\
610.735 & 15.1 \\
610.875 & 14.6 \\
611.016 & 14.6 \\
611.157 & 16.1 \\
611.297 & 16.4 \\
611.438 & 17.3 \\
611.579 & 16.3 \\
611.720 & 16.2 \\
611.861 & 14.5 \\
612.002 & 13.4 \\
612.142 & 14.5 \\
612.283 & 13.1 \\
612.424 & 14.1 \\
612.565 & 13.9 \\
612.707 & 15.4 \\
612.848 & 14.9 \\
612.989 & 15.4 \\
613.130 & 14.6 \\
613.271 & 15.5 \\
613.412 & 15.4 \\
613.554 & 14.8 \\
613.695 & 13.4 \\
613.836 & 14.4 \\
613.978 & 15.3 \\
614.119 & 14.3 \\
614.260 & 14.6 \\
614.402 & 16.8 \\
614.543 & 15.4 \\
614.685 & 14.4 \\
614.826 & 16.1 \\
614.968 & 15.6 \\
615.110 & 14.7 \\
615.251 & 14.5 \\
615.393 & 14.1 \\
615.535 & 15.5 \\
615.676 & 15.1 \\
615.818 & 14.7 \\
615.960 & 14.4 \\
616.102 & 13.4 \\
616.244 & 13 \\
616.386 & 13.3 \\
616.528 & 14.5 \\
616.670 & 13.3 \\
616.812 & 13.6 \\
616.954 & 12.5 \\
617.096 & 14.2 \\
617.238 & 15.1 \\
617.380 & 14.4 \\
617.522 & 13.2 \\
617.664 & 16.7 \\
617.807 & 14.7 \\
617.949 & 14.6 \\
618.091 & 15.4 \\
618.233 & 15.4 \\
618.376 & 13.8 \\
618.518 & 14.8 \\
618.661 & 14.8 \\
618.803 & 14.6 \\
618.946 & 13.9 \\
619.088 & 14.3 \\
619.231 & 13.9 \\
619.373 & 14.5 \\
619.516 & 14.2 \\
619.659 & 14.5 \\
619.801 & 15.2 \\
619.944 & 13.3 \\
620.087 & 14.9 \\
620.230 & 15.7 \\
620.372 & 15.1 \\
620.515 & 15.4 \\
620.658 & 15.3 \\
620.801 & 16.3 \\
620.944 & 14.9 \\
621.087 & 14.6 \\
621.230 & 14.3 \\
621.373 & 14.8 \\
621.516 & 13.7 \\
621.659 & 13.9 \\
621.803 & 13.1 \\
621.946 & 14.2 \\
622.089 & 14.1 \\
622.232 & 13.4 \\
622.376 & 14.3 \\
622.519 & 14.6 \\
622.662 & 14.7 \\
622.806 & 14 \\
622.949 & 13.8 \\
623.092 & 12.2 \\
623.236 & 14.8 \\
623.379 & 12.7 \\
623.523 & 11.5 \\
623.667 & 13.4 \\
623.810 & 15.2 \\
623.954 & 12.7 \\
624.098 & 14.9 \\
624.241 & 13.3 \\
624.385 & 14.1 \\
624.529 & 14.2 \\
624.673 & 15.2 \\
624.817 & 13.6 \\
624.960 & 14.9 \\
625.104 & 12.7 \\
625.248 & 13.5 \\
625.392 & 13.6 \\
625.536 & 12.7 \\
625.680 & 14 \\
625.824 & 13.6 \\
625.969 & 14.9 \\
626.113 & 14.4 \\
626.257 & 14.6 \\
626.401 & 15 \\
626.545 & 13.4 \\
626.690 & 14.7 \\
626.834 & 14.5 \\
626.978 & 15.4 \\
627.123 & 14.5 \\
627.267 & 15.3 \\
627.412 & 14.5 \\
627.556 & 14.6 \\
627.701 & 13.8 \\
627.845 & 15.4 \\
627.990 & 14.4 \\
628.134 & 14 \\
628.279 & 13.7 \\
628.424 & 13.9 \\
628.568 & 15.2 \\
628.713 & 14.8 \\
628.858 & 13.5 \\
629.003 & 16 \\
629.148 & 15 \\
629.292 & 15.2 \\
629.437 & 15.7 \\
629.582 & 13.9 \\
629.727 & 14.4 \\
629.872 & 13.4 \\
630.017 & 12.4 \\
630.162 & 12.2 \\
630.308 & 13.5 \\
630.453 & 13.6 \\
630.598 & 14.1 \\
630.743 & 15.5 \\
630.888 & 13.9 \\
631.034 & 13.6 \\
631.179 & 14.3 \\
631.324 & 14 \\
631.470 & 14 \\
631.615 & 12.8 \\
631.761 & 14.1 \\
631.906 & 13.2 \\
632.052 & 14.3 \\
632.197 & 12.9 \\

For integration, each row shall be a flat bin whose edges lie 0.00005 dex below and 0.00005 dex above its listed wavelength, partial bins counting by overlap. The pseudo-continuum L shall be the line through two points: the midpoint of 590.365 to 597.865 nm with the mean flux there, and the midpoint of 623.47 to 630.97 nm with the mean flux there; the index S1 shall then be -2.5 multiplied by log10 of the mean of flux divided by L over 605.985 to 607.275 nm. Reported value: -0.08 mag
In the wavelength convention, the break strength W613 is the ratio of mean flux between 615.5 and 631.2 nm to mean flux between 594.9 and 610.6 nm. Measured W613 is 0.9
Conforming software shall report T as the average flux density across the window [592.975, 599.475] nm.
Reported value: 15.2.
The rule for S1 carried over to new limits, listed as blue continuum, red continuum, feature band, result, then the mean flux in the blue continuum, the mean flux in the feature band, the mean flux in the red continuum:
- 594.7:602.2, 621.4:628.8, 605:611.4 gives -0.05 mag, 15.2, 15.4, 14.1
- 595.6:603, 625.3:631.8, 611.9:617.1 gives 0.01 mag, 15.1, 14.5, 14.2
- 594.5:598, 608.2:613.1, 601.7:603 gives 0.04 mag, 15.4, 14.7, 15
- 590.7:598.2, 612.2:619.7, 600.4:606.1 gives -0.03 mag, 15.2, 15.3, 14.5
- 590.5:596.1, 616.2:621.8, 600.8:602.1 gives -0.03 mag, 15.1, 15.3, 14.5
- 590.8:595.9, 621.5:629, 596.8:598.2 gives -0.03 mag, 15.1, 15.4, 14.1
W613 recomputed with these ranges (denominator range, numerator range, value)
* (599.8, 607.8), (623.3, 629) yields 0.92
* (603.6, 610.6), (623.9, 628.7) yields 0.92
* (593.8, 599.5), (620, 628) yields 0.93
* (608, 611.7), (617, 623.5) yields 0.95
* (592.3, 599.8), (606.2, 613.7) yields 1.00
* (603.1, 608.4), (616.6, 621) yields 0.93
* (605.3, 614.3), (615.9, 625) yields 0.94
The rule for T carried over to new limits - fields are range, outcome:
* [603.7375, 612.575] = 15.3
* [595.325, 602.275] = 15.1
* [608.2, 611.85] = 15.2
